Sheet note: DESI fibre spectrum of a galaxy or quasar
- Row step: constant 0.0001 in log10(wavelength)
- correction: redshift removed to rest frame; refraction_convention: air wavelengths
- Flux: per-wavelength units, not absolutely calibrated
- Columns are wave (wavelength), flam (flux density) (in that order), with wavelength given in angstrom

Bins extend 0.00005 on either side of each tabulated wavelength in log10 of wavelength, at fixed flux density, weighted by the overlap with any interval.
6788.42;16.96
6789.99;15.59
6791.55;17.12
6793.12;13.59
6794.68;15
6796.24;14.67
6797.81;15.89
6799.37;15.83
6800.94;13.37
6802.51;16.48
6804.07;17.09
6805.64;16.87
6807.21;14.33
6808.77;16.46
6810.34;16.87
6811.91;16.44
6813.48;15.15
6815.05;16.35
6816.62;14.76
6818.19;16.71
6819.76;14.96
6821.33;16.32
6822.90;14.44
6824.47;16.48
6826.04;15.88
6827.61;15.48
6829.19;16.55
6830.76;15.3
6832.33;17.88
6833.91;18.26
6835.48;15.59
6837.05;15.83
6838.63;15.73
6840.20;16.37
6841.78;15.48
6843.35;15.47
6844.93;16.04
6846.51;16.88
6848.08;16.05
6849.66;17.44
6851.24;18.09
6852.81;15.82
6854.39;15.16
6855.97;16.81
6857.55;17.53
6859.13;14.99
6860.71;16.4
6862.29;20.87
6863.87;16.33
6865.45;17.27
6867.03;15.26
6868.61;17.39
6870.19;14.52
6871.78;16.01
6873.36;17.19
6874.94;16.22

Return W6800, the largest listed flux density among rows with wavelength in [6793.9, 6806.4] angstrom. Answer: 17.09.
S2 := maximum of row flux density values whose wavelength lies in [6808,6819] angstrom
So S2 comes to 16.87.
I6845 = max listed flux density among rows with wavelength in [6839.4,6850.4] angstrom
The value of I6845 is 17.44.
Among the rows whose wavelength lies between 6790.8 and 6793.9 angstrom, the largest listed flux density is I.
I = 17.12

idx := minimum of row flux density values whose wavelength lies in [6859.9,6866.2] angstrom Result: 16.33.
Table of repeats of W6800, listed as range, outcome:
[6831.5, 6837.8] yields 18.26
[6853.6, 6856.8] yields 16.81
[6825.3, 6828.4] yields 15.88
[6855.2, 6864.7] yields 20.87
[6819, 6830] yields 16.55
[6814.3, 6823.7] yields 16.71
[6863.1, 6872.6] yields 17.39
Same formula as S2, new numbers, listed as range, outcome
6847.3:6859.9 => 18.09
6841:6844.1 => 15.48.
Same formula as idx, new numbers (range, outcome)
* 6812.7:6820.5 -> 14.76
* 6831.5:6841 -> 15.59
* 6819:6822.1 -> 14.96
